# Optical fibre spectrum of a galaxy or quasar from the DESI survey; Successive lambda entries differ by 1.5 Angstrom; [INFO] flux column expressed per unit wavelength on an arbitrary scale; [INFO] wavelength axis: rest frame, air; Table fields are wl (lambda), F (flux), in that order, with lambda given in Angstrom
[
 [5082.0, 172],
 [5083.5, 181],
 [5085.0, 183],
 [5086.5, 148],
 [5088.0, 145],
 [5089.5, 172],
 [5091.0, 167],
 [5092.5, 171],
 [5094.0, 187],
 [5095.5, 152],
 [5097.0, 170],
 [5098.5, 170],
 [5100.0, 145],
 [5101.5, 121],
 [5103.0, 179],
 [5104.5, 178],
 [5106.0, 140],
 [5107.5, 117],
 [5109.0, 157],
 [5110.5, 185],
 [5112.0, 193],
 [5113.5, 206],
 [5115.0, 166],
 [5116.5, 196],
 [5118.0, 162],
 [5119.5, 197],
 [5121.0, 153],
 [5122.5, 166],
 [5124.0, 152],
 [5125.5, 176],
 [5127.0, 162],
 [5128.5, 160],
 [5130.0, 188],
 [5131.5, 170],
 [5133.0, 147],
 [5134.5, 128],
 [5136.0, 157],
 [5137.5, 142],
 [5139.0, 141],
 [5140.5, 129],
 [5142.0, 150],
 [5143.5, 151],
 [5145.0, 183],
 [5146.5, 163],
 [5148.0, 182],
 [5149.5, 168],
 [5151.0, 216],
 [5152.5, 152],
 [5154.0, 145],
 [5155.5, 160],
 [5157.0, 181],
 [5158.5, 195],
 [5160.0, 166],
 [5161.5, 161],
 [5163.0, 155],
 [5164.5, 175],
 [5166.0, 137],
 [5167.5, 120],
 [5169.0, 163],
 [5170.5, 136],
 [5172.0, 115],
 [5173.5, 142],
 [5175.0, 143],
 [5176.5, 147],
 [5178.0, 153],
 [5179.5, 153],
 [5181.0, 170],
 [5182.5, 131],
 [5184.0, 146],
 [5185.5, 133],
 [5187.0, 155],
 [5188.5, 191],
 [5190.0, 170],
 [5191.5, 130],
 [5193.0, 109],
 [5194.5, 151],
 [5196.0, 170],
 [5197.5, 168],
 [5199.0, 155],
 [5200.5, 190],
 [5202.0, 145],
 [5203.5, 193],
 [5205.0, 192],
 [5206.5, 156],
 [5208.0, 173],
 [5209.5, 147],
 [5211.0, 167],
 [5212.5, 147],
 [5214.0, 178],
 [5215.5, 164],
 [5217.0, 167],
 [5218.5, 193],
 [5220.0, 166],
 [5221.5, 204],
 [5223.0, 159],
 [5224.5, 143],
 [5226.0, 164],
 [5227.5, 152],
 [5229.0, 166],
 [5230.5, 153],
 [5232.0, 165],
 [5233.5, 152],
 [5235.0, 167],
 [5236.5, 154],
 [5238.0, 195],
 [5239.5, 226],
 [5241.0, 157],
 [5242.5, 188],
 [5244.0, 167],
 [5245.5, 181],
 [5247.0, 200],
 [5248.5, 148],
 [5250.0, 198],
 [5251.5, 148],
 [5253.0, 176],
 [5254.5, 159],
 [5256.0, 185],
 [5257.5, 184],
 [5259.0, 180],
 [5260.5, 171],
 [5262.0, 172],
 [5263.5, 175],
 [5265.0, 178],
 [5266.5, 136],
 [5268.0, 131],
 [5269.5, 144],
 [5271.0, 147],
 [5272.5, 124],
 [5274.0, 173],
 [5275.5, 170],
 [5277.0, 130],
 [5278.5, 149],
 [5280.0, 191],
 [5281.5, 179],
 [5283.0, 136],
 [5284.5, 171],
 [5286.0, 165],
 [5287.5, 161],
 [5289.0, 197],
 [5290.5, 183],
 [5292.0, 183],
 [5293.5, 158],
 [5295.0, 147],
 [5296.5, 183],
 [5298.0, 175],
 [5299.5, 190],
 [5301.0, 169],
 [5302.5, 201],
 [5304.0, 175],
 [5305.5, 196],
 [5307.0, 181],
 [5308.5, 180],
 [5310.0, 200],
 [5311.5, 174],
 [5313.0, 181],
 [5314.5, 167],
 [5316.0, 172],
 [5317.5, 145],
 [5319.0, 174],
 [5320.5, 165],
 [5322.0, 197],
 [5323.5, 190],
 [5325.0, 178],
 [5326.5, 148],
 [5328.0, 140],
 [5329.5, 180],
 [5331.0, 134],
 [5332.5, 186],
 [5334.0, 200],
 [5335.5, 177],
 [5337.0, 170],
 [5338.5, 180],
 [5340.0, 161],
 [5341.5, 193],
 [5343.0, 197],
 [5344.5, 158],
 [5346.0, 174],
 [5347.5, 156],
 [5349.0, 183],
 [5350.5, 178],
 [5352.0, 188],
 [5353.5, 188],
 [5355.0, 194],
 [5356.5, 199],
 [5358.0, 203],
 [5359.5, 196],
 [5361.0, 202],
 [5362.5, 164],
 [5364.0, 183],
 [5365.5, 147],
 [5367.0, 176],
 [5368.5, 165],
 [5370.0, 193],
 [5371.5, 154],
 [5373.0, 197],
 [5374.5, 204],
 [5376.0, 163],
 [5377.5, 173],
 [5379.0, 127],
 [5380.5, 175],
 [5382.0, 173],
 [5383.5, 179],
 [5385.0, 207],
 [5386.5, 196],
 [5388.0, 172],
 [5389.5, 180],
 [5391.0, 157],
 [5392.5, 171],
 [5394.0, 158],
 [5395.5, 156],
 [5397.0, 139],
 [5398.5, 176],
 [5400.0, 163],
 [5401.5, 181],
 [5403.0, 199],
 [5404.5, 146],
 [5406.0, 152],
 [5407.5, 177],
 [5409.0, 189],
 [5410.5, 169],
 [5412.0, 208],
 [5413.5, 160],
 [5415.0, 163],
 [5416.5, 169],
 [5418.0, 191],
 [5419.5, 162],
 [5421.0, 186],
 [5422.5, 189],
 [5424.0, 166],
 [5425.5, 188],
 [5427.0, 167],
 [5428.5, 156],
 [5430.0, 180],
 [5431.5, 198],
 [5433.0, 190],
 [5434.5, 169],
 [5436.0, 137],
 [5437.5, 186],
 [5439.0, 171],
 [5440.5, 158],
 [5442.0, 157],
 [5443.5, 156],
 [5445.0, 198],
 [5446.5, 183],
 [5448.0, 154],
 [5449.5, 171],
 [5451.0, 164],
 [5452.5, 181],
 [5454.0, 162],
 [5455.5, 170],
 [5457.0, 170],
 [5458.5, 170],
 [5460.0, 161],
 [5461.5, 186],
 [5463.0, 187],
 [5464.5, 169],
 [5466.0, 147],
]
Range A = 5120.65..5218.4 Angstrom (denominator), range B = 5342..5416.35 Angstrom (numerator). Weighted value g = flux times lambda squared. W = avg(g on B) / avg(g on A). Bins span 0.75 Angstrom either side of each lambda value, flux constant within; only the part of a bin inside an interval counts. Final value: 1.20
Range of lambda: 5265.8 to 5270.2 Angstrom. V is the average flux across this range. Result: 137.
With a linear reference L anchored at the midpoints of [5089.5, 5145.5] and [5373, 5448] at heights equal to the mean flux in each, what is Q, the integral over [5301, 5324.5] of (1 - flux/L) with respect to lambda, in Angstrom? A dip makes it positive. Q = -1.4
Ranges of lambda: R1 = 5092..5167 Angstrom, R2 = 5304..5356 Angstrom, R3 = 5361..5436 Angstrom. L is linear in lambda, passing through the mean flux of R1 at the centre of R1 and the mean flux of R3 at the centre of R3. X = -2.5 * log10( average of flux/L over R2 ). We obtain -0.03 mag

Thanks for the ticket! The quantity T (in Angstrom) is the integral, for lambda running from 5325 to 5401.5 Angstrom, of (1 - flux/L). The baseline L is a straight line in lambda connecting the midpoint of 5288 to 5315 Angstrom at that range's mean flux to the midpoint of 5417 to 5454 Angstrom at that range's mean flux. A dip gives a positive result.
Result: 0.9 Angstrom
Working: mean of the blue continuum 180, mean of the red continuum 173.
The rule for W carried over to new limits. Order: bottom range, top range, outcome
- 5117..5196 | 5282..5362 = 1.20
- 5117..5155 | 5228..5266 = 1.12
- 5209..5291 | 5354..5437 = 1.11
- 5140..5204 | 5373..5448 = 1.21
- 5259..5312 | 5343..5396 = 1.08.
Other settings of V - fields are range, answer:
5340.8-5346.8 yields 180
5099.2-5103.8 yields 149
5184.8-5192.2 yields 156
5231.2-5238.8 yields 167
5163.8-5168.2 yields 144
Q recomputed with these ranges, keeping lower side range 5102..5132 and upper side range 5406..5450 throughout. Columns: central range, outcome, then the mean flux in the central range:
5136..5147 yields 1.21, 151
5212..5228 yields 0.33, 168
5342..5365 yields -1.48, 184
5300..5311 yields -0.87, 186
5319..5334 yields 0.17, 170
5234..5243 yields -0.47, 180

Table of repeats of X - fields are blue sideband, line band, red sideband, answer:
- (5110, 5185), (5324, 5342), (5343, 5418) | 0.012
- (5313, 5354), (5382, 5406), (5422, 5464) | 0.008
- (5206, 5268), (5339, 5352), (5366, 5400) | -0.029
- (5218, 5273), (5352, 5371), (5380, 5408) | -0.082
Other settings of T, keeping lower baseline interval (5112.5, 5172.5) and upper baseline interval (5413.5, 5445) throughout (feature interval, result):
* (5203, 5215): -0.3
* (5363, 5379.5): -0.1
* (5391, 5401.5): 0.6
